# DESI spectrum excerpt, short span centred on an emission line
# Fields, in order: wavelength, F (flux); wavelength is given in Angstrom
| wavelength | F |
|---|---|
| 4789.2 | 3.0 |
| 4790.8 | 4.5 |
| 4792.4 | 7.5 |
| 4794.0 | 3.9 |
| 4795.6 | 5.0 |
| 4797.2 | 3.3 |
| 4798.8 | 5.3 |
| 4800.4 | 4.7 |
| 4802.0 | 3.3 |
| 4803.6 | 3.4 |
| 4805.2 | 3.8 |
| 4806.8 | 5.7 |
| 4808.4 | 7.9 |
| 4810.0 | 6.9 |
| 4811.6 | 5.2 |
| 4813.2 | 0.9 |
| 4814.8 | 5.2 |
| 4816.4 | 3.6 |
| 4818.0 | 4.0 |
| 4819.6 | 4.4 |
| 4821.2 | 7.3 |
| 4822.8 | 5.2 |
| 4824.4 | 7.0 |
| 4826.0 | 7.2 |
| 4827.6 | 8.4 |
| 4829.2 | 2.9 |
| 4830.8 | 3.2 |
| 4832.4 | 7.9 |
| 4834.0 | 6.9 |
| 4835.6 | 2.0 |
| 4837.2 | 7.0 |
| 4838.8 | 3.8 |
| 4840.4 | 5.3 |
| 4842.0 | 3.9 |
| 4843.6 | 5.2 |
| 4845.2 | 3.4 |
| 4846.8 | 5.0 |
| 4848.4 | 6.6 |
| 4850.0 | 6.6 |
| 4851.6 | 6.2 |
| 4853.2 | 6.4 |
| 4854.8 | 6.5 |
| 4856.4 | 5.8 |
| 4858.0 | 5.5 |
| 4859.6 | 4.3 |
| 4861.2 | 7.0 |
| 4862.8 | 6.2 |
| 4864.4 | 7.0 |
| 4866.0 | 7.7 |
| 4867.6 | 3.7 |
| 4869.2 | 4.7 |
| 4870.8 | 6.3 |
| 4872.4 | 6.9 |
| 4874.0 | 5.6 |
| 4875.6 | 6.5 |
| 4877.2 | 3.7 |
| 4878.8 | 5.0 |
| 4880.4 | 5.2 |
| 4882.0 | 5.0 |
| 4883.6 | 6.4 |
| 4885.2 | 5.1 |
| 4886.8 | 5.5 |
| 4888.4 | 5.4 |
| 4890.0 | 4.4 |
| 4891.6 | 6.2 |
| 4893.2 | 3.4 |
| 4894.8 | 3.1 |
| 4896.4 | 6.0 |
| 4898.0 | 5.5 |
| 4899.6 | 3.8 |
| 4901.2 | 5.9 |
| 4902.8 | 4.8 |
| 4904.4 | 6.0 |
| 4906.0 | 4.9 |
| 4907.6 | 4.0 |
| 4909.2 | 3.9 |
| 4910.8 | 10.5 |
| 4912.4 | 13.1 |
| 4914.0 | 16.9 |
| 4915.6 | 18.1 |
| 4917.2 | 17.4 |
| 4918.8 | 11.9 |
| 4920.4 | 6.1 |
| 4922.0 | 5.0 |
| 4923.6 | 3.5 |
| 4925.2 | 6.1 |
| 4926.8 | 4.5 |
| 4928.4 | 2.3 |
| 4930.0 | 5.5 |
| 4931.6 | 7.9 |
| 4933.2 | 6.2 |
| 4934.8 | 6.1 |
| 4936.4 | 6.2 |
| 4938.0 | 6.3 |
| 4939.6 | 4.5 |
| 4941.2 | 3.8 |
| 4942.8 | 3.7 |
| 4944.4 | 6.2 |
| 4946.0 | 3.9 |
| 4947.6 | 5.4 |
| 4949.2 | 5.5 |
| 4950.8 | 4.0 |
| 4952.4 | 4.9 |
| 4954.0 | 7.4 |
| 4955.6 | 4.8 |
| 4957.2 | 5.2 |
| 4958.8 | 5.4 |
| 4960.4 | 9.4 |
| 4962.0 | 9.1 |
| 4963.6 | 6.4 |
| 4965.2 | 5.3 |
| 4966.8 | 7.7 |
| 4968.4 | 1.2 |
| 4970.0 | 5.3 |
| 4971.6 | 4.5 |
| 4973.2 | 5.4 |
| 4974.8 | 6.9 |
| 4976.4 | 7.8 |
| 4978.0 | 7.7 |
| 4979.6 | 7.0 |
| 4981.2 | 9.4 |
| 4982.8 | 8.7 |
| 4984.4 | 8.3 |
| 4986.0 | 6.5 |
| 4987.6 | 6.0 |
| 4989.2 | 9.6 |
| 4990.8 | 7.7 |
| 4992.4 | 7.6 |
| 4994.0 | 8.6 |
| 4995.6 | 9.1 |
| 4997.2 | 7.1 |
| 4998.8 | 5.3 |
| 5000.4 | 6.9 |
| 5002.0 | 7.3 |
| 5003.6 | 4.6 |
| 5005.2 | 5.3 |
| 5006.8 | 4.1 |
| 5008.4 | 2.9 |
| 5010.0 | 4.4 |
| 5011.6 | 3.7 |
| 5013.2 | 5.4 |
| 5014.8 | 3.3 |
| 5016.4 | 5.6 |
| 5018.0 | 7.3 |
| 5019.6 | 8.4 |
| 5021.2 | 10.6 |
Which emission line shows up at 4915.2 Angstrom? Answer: [O II] 3727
